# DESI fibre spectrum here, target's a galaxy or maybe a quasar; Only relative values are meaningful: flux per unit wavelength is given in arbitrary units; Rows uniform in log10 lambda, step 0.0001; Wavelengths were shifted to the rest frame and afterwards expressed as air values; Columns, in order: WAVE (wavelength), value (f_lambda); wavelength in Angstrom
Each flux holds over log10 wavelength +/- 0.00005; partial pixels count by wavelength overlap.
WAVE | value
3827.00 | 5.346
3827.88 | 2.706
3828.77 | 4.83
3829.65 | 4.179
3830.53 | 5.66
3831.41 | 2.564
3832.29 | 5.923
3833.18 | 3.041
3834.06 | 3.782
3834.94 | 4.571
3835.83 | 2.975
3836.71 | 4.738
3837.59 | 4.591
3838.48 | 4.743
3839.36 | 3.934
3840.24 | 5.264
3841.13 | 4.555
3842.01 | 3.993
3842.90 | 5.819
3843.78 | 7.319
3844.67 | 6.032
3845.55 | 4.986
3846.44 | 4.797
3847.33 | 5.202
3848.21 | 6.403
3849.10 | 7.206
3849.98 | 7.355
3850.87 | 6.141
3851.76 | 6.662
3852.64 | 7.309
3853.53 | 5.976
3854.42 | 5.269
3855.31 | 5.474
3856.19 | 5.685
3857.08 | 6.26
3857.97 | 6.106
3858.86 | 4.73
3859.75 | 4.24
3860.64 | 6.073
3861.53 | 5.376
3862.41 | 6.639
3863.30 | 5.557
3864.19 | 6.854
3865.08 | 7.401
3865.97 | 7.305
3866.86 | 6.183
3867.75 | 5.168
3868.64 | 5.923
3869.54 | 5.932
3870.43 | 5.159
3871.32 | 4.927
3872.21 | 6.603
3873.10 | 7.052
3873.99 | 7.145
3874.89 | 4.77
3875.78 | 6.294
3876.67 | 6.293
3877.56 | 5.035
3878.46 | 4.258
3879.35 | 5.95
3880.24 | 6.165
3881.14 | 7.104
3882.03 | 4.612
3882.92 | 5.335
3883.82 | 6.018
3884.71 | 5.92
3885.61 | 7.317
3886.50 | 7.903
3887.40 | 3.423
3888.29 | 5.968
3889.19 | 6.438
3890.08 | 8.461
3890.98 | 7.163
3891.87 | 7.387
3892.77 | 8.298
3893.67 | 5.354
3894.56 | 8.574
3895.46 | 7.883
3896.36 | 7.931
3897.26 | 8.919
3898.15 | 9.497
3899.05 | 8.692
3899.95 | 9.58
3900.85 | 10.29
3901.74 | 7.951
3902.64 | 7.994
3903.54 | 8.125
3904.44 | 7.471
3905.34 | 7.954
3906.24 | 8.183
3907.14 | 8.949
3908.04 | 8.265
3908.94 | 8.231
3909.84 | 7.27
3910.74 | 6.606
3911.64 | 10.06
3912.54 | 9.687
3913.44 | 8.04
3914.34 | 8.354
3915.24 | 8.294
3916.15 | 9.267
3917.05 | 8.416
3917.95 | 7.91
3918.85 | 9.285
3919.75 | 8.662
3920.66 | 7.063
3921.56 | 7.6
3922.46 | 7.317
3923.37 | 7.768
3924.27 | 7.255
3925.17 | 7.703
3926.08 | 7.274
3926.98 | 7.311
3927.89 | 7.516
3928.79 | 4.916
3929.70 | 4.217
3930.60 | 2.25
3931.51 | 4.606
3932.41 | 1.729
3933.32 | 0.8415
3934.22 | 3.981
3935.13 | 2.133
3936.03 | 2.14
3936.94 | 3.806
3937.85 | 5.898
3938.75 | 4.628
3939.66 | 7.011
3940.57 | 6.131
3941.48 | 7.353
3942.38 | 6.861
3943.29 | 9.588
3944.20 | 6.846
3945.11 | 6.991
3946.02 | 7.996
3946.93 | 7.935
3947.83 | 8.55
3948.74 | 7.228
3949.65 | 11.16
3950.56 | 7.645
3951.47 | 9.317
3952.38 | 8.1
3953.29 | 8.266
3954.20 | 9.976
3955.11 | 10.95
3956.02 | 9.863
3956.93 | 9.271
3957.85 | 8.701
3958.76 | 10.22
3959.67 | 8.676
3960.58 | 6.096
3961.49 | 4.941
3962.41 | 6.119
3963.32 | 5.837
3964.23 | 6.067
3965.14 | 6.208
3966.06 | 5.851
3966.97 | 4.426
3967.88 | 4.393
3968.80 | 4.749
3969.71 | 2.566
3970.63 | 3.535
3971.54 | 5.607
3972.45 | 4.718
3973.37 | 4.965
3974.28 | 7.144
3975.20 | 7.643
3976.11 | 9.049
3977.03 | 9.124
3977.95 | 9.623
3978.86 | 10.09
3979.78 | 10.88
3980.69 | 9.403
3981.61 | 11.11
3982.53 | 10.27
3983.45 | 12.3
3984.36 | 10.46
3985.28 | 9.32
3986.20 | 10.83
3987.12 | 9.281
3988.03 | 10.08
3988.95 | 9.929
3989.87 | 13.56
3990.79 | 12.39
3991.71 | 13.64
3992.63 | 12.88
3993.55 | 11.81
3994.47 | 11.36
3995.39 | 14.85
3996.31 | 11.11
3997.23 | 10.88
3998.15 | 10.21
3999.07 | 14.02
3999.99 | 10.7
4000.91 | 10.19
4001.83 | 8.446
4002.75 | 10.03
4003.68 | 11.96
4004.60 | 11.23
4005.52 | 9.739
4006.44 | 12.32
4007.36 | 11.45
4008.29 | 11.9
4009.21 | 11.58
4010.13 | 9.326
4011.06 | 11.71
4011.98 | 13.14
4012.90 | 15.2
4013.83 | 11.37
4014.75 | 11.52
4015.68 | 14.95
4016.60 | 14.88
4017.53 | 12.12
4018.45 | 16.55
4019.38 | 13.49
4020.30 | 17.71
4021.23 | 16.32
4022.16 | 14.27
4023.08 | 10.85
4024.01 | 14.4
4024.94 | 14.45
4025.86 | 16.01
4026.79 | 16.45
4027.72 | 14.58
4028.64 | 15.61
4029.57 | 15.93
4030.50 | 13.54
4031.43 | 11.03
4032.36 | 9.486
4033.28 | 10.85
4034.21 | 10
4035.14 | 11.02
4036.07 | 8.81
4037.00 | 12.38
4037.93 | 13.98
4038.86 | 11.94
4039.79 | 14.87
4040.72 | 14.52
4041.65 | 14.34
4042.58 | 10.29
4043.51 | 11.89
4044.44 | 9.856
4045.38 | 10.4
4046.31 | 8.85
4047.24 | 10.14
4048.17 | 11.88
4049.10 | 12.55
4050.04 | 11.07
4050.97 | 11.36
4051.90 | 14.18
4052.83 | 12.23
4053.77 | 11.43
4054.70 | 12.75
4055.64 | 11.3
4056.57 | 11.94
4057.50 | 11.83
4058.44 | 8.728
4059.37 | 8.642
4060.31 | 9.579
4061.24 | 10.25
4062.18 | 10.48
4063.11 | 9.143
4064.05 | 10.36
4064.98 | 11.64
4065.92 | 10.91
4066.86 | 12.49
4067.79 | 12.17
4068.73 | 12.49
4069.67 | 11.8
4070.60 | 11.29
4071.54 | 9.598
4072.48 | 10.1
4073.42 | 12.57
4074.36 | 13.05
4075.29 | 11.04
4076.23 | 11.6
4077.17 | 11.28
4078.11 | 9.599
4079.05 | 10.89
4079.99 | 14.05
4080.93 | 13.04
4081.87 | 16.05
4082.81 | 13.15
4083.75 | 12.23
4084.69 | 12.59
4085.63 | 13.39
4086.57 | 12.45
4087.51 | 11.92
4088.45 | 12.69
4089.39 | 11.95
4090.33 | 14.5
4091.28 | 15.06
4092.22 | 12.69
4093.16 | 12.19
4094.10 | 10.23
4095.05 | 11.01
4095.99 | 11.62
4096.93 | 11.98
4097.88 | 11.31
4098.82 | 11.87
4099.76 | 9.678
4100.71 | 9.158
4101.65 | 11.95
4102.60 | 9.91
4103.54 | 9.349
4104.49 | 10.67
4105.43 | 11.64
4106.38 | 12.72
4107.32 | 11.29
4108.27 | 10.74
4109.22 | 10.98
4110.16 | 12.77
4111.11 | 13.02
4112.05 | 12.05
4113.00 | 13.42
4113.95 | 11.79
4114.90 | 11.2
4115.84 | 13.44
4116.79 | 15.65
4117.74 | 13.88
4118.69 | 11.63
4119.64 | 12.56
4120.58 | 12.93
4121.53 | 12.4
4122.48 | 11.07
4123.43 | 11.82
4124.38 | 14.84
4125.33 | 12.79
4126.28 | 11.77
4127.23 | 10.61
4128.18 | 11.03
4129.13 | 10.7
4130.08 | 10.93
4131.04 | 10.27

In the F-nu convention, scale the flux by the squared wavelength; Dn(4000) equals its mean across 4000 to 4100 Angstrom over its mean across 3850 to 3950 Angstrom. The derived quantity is 1.9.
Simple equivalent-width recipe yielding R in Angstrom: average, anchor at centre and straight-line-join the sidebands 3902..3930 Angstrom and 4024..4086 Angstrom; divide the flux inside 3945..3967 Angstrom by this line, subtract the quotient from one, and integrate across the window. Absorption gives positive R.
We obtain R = 2.6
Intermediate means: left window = 7.85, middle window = 7.93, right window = 12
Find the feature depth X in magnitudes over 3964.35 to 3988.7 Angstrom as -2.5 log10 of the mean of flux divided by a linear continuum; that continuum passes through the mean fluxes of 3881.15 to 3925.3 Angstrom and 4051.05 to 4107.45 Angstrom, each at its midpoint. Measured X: 0.200 mag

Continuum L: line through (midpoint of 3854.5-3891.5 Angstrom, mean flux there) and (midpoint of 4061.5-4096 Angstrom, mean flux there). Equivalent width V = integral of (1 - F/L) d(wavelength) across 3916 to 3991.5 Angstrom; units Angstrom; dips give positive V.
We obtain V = 8.7 Angstrom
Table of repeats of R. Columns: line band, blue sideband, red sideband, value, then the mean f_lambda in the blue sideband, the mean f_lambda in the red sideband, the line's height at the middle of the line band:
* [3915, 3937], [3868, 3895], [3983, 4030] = 6.2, 6.22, 12.5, 8.47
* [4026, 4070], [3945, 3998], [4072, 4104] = -3.9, 8.75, 11.9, 10.8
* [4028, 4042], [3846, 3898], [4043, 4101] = -2.6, 6.28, 11.6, 10.6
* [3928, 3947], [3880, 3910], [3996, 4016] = 8.3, 7.5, 11.5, 9.02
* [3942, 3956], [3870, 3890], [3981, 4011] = 0.8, 5.94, 11.2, 9.08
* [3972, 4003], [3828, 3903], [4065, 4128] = -3.8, 6.06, 12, 9.22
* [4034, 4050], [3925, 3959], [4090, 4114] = -3.0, 6.73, 11.7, 9.81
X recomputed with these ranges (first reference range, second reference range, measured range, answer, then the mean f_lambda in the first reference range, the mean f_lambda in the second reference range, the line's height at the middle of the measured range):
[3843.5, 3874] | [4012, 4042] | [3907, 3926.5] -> 0.062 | 6.05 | 13.5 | 8.63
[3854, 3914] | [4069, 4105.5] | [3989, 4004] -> -0.214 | 6.85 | 11.8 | 9.61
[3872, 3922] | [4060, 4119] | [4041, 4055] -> -0.066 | 7.46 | 11.8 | 10.9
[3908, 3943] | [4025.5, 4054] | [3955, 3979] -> 0.250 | 6.49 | 12.3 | 8.6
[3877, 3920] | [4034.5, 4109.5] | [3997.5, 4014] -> -0.129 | 7.59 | 11.6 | 10.1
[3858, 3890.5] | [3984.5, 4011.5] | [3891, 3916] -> -0.148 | 5.99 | 11.3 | 7.23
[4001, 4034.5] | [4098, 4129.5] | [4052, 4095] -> 0.046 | 12.9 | 11.9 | 12.3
